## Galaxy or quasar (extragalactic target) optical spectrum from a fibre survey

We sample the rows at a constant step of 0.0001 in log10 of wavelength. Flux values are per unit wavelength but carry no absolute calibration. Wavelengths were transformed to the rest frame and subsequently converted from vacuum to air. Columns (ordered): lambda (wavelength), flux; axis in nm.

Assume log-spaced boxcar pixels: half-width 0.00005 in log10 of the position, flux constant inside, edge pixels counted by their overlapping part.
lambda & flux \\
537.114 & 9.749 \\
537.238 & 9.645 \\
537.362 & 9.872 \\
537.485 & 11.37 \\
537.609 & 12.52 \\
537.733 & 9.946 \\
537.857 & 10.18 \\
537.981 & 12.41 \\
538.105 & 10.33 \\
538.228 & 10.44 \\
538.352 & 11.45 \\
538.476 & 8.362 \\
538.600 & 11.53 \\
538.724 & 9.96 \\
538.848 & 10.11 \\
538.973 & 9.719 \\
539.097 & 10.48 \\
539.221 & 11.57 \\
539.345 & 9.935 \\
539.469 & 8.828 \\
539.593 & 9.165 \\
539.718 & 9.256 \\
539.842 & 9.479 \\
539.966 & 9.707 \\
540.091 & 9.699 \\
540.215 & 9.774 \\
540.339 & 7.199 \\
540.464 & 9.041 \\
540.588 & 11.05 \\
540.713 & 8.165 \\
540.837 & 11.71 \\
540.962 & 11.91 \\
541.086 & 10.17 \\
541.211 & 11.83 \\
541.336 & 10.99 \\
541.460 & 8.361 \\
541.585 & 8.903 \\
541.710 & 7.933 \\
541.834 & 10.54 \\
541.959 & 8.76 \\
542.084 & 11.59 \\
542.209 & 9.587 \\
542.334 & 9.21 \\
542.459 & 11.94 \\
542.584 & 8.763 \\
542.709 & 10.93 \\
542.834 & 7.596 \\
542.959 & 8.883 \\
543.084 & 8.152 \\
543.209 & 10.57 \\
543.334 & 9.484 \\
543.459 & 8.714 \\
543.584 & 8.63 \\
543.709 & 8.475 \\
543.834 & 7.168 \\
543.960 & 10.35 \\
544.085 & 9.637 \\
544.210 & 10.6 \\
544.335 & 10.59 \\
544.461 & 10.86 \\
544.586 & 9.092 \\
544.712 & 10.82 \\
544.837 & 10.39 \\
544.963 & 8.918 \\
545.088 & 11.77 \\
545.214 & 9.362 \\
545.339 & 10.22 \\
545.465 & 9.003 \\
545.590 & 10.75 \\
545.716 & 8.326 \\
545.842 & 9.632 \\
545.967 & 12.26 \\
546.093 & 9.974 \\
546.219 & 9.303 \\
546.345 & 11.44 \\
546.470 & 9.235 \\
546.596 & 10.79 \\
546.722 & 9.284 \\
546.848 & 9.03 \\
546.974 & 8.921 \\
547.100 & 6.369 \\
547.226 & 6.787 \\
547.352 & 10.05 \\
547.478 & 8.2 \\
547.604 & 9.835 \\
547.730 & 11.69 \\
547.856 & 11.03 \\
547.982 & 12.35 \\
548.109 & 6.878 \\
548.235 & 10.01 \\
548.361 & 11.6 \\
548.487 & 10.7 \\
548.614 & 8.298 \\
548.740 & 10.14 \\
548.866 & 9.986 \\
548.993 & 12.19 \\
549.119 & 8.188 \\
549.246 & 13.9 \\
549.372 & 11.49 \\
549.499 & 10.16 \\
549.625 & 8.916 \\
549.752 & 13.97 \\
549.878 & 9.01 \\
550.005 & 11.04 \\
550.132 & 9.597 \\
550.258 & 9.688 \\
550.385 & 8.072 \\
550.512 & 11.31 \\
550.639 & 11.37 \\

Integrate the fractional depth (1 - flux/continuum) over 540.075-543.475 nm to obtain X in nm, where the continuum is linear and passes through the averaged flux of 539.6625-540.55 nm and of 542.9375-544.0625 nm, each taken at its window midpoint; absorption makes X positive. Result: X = -0.23 nm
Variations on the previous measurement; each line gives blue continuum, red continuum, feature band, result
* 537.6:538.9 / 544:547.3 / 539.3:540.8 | 0.16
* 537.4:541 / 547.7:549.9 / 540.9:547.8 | 0.47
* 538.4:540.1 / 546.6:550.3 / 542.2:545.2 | 0.09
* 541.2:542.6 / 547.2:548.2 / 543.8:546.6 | -0.08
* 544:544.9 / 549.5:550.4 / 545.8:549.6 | 0.09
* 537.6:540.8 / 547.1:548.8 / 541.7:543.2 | 0.04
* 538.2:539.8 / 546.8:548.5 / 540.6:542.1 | -0.02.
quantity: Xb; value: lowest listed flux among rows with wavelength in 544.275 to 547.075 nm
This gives 8.326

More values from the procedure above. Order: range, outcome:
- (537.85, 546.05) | 7.168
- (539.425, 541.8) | 7.199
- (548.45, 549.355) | 8.188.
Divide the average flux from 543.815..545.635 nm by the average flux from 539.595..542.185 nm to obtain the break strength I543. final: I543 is 1.02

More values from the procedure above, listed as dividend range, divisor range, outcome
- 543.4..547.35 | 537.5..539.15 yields 0.90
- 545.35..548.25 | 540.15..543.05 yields 0.99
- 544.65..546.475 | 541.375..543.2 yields 1.07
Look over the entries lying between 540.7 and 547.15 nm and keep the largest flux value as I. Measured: 12.26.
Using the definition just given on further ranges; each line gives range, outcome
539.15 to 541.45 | 11.91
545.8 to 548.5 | 12.35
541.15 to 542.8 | 11.94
